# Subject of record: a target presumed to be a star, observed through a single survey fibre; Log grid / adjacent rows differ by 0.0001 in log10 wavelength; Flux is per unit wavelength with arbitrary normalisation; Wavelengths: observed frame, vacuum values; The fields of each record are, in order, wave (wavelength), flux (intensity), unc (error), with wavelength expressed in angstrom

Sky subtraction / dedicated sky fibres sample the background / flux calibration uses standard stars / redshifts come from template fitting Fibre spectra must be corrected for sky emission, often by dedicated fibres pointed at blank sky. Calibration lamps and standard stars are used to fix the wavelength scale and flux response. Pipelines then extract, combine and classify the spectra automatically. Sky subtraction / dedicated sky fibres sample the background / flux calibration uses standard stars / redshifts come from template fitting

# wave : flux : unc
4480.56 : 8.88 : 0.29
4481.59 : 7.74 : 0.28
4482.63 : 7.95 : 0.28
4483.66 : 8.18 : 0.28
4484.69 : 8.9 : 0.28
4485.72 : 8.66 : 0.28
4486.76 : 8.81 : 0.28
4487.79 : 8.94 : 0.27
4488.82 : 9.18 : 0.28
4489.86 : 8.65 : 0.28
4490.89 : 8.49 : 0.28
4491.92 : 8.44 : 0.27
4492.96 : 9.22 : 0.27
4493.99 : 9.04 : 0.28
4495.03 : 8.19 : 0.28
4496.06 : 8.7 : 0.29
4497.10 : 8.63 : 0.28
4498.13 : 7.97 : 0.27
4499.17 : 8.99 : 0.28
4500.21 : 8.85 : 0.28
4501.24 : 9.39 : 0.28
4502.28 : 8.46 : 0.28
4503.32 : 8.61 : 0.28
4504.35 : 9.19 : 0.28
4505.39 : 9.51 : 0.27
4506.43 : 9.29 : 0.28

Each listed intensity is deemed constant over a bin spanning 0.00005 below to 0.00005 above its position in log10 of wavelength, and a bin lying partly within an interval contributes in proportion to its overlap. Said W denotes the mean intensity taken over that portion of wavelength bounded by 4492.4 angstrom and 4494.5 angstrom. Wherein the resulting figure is 9.11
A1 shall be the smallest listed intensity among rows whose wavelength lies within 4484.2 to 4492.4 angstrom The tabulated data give 8.44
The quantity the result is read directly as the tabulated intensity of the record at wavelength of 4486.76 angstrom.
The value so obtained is 8.81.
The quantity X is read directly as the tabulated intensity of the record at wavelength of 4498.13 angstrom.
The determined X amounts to 7.97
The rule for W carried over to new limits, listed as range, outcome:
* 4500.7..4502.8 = 8.93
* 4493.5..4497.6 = 8.63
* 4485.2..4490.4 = 8.85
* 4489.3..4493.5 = 8.71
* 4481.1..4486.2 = 8.29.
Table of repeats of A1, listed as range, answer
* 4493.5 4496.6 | 8.19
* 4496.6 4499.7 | 7.97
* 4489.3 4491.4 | 8.49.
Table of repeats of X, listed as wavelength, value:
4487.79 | 8.94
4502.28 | 8.46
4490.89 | 8.49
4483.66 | 8.18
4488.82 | 9.18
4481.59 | 7.74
